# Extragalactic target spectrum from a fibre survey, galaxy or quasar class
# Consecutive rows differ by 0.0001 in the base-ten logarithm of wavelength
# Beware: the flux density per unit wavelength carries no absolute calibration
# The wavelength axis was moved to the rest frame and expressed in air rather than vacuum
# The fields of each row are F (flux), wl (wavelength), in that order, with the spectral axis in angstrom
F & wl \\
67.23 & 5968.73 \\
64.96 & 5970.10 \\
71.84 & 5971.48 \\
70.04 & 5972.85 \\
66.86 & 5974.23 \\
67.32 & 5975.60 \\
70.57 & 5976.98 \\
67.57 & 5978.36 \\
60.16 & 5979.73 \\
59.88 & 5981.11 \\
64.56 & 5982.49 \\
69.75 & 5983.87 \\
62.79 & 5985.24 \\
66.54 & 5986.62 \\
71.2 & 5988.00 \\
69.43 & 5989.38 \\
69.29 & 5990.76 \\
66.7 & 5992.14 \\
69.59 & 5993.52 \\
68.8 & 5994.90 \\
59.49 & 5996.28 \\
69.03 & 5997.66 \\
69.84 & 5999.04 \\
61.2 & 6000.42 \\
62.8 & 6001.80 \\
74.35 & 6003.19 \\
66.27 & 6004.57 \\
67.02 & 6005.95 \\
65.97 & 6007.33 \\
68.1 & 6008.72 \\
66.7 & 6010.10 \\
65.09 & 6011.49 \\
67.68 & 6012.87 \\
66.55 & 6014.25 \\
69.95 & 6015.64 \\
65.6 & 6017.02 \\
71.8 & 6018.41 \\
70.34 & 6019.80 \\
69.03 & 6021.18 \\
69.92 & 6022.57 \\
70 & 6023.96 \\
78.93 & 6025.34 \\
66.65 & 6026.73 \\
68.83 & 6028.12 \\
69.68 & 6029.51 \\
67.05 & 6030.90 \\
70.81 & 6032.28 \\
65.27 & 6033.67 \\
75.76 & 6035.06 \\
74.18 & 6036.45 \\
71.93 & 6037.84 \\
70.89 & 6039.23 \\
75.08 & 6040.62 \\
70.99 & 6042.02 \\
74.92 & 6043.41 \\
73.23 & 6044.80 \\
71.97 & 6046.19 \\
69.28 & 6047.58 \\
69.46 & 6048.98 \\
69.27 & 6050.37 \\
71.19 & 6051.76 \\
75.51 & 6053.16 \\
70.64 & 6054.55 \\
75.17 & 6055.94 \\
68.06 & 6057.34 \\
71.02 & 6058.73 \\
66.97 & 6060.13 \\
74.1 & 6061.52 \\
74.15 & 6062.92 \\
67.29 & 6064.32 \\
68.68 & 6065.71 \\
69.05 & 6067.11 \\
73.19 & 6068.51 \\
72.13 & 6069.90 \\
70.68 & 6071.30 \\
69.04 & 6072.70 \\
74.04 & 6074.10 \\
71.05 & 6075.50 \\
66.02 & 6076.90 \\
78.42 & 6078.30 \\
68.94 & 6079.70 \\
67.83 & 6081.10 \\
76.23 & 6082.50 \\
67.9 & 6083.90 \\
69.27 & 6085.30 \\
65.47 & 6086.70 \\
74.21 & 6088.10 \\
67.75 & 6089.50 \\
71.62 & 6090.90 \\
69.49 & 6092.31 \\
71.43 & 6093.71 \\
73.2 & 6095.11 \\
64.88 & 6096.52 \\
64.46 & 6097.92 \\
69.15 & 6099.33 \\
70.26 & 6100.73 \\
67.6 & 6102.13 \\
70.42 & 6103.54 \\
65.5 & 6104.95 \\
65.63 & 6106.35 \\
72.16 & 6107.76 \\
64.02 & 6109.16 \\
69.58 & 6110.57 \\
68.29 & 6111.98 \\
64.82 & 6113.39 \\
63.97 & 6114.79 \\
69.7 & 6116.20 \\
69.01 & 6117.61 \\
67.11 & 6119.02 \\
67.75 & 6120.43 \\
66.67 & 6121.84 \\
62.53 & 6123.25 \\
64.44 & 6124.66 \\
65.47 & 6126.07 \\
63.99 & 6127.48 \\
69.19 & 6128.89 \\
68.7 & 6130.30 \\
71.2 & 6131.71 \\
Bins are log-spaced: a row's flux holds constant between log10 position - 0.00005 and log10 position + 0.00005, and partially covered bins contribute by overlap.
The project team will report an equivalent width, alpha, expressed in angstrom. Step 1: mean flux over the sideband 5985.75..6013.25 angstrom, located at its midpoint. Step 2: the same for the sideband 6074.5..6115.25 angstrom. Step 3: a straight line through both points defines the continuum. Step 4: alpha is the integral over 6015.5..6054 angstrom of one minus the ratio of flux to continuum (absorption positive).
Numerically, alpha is -1.8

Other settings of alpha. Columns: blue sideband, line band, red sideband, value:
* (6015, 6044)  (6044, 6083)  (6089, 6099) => -0.7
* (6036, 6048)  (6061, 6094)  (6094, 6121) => -0.4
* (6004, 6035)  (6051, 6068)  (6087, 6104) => -0.5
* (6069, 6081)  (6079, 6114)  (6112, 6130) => 0.0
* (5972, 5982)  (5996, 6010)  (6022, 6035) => 0.3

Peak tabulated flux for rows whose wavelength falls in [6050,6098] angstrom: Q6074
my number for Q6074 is 78.42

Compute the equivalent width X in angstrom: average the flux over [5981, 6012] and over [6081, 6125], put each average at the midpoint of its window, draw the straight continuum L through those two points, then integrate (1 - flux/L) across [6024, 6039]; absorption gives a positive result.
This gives -0.80 angstrom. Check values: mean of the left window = 66.8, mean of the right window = 68.2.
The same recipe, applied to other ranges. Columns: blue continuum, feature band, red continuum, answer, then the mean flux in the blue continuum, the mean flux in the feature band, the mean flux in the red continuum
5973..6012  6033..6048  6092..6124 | -1.13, 66.7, 72.2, 67.7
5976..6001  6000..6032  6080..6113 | -0.58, 66.5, 68.3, 68.9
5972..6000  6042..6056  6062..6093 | -0.49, 67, 71.9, 70.6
